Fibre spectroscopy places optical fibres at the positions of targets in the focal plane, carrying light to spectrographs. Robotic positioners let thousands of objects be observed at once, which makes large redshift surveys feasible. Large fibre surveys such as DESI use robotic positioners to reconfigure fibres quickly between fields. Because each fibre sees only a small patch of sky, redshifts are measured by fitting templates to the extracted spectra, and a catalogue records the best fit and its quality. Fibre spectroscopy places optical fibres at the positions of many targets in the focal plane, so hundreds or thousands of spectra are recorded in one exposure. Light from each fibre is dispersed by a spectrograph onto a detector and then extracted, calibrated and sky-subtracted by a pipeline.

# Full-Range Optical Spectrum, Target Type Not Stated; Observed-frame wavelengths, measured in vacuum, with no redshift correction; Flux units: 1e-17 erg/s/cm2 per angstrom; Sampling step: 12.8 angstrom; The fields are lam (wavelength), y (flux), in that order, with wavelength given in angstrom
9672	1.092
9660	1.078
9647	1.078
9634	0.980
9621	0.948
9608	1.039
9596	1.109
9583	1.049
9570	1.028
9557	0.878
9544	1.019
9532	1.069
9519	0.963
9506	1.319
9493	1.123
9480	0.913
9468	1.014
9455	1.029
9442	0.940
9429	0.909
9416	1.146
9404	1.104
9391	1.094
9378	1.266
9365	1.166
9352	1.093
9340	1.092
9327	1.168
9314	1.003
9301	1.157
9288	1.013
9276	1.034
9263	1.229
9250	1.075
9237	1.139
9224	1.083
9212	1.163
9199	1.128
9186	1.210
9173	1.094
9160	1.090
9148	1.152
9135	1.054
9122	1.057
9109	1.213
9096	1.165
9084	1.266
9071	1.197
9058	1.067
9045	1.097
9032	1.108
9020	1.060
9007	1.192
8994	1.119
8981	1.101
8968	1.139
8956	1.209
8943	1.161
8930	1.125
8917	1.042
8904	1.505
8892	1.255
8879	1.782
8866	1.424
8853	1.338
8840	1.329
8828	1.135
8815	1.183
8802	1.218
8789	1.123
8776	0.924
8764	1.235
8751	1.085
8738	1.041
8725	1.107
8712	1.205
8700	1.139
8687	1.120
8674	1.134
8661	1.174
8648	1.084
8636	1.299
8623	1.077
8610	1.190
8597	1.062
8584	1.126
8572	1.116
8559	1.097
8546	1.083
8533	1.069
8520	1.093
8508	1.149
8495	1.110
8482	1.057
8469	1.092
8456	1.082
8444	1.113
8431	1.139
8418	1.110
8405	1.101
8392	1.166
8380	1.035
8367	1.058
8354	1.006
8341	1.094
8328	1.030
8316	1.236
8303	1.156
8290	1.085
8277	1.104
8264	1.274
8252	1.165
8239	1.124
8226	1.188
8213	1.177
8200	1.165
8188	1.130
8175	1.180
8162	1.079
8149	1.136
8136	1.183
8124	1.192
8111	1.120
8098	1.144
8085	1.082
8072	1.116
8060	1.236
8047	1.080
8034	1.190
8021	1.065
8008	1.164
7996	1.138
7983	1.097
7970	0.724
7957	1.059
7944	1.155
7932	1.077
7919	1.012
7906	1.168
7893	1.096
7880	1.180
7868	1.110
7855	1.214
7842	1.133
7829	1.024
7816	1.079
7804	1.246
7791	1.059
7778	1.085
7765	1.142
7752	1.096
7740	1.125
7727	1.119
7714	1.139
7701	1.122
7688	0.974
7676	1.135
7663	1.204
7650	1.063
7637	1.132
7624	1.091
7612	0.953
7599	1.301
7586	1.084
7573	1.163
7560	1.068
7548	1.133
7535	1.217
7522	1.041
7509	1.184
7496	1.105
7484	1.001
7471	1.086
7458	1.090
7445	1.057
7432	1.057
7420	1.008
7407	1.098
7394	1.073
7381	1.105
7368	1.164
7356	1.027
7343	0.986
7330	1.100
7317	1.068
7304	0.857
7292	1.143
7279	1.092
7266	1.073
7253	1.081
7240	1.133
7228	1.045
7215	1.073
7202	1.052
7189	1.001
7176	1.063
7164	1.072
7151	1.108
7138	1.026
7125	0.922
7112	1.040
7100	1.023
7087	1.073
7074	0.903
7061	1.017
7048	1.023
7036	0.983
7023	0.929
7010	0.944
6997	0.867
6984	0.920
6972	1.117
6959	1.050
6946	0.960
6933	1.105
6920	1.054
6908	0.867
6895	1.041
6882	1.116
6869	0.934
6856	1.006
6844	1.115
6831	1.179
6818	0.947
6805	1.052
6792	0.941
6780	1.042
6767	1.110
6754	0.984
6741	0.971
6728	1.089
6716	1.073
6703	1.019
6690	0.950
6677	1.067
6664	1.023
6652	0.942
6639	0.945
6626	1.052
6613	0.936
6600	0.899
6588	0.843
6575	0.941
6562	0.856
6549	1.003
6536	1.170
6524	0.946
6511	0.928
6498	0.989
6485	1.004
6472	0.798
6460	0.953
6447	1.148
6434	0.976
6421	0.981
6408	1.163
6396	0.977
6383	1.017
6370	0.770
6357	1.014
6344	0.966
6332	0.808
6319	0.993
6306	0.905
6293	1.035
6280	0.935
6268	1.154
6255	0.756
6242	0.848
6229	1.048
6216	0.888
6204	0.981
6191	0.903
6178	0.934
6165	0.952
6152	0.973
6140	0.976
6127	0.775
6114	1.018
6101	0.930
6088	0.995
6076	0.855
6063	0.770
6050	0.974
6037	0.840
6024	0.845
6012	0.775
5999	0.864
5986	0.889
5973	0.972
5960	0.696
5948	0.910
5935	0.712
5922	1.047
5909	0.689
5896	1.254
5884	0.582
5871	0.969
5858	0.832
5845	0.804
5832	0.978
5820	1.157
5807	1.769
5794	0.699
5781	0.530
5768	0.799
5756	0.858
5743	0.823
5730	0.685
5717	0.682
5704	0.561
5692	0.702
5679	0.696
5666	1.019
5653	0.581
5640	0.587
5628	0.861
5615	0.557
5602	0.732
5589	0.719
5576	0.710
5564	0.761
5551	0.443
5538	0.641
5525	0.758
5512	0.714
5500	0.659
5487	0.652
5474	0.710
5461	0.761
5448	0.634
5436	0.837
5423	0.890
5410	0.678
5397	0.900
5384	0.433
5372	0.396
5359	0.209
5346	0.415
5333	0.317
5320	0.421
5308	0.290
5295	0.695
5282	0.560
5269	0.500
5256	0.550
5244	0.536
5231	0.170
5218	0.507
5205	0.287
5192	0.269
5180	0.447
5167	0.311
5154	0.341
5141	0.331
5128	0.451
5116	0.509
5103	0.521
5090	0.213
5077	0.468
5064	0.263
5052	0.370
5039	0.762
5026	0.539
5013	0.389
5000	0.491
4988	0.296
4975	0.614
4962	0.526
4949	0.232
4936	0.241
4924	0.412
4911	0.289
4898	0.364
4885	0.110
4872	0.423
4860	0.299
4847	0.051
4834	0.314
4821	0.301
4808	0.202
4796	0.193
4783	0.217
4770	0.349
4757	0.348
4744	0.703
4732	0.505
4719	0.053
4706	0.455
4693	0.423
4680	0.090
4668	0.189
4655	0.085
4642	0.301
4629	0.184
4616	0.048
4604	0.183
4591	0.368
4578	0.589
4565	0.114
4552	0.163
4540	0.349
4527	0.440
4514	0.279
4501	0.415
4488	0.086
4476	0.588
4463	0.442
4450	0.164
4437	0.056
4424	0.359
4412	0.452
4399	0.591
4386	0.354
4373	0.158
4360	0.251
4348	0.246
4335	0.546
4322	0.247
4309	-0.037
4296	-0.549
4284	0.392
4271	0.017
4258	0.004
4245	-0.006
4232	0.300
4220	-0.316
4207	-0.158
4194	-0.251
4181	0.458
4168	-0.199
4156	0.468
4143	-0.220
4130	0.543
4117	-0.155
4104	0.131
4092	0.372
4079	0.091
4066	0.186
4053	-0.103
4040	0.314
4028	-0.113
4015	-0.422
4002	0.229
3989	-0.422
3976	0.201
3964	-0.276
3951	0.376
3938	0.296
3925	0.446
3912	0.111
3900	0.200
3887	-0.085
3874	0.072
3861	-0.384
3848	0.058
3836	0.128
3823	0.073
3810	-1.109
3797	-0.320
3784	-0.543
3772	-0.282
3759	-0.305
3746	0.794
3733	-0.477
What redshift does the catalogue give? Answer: 0.35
